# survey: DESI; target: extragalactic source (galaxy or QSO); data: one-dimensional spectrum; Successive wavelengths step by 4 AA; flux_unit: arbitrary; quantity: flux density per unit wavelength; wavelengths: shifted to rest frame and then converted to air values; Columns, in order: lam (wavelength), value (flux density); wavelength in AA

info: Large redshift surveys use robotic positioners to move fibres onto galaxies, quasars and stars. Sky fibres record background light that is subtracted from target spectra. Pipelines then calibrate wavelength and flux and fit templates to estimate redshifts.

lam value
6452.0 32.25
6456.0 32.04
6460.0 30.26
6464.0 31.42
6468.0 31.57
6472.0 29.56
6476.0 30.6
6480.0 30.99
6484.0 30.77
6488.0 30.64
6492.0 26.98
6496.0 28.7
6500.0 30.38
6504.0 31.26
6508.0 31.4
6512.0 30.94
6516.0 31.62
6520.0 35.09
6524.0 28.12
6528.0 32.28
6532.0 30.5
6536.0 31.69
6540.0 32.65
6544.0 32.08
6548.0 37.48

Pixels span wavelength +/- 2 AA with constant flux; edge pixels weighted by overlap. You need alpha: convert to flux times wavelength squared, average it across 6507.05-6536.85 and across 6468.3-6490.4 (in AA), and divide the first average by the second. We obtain 1.04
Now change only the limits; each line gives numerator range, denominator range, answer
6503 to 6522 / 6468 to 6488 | 1.06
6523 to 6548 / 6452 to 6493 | 1.06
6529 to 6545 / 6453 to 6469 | 1.04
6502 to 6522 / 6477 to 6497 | 1.09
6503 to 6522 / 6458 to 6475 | 1.06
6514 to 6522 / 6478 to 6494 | 1.13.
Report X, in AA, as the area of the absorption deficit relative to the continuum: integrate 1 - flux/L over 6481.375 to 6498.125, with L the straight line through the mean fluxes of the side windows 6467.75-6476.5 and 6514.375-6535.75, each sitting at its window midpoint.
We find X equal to 0.8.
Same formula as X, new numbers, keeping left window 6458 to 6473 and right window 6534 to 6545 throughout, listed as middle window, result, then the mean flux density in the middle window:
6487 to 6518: 1.2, 30.2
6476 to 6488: 0.1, 30.8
